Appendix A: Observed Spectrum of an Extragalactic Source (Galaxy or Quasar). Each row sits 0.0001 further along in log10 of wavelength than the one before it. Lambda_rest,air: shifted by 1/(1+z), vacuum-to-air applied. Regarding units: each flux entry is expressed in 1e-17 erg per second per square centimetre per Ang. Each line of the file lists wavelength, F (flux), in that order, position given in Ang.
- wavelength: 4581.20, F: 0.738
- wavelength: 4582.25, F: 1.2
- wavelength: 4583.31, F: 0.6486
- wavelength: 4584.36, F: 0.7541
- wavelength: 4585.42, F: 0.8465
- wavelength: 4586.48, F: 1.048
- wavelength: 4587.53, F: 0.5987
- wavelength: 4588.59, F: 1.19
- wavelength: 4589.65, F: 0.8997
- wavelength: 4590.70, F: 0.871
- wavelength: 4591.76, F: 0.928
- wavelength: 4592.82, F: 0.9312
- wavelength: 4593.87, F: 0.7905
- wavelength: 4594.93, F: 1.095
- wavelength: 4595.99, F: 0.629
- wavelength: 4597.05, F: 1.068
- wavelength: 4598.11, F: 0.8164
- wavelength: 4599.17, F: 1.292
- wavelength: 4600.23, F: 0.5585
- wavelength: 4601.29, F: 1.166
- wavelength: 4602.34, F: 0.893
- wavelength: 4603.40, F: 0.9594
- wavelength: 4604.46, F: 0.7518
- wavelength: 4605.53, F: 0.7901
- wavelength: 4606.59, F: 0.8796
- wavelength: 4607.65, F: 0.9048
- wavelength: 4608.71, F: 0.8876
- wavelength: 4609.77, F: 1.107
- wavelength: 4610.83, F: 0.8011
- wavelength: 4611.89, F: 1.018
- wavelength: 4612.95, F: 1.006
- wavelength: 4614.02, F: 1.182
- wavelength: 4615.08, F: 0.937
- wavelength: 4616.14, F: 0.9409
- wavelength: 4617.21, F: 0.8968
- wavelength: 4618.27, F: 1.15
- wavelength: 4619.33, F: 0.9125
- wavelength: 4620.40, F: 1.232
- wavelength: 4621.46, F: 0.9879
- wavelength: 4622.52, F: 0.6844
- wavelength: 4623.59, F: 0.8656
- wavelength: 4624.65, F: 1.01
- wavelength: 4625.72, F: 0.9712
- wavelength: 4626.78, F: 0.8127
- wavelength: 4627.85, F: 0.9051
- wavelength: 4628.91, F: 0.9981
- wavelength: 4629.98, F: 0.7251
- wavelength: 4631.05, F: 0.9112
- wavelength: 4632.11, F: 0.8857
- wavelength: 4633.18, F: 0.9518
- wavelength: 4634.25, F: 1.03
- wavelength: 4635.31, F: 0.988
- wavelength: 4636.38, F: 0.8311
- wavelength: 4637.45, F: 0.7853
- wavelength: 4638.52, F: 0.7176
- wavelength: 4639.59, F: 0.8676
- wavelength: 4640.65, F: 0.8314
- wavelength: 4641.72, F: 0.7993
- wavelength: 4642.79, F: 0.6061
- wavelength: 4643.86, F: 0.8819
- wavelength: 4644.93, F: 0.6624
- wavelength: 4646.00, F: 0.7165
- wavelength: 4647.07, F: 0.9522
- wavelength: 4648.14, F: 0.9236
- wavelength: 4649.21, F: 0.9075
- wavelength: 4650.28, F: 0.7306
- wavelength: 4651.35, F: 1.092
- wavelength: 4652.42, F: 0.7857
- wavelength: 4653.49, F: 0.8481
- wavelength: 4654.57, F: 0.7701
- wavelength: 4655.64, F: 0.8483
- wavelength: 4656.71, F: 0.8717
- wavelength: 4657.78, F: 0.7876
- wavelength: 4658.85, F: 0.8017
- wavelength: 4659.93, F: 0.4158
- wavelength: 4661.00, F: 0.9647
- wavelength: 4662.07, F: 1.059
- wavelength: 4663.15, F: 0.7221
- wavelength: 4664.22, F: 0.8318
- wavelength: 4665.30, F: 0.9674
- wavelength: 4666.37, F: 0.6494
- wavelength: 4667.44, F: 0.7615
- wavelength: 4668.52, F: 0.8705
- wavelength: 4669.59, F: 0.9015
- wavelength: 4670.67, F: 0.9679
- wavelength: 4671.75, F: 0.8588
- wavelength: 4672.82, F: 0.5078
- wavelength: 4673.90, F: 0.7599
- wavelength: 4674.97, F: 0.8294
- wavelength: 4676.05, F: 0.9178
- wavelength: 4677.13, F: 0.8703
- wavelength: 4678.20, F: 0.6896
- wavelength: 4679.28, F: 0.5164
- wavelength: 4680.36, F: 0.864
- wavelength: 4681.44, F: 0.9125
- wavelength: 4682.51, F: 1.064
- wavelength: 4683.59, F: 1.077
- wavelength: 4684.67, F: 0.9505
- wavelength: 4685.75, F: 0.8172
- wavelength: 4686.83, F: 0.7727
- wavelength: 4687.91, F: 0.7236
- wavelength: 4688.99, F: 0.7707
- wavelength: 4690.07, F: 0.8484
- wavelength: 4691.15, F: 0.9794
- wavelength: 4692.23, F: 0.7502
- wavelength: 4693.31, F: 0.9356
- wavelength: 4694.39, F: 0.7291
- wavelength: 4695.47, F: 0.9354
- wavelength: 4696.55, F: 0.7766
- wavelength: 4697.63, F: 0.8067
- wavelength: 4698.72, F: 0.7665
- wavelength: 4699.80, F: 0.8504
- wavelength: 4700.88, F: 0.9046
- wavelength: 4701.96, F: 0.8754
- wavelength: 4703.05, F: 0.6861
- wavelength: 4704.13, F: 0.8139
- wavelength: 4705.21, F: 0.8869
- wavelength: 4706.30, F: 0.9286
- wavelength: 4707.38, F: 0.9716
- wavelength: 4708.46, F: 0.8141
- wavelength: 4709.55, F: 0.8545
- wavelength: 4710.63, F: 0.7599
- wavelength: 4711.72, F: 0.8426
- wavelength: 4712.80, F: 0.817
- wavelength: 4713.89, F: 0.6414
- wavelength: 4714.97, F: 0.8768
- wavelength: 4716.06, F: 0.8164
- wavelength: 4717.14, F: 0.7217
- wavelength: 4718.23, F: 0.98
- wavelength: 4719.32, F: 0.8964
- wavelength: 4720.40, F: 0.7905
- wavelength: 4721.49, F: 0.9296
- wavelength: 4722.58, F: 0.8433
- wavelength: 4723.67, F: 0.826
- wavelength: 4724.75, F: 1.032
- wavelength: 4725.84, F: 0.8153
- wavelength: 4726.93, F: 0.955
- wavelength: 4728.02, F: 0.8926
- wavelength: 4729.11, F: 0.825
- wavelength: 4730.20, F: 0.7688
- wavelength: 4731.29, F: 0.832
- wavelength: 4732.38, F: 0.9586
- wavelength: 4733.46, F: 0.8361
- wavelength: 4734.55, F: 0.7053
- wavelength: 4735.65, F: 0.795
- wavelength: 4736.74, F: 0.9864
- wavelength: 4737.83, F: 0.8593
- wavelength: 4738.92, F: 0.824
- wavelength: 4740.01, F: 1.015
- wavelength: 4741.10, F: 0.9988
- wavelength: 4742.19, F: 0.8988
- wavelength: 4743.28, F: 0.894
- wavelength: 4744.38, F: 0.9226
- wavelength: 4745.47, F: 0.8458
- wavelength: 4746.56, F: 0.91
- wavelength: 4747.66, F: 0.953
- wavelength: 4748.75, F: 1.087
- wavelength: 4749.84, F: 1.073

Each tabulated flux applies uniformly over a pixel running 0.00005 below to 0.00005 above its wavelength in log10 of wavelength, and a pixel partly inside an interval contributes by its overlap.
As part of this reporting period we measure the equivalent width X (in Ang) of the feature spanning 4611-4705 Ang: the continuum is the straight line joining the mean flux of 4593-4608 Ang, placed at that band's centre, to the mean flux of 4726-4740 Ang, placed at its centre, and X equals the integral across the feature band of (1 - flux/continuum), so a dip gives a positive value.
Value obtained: 2.6 Ang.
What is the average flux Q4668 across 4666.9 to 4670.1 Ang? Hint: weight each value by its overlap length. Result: 0.845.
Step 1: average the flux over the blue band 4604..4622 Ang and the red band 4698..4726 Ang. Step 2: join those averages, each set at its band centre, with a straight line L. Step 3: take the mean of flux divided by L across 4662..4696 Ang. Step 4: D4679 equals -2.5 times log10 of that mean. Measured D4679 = 0.06 mag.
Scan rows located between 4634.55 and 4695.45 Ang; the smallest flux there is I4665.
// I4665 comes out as 0.4158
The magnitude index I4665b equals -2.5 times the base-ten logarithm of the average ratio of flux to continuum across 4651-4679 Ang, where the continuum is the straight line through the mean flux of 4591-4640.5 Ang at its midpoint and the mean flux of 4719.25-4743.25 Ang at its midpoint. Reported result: 0.11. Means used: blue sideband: 0.922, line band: 0.817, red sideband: 0.877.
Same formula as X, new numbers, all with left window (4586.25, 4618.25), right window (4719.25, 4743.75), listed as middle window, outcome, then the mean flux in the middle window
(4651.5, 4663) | 1.1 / 0.821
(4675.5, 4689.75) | 0.9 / 0.842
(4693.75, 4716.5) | 1.6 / 0.827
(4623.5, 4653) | 1.7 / 0.862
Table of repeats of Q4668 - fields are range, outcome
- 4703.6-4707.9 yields 0.9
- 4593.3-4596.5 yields 0.842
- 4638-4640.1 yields 0.792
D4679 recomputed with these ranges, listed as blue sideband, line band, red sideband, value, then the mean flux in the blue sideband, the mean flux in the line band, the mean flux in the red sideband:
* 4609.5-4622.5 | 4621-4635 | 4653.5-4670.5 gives 0.06 mag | 1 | 0.904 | 0.819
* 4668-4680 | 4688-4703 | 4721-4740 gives -0.02 mag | 0.791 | 0.832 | 0.868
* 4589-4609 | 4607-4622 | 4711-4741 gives -0.11 mag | 0.902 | 0.997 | 0.856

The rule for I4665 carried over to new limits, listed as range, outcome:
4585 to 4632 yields 0.5585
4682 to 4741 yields 0.6414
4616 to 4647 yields 0.6061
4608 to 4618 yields 0.8011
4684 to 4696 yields 0.7236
